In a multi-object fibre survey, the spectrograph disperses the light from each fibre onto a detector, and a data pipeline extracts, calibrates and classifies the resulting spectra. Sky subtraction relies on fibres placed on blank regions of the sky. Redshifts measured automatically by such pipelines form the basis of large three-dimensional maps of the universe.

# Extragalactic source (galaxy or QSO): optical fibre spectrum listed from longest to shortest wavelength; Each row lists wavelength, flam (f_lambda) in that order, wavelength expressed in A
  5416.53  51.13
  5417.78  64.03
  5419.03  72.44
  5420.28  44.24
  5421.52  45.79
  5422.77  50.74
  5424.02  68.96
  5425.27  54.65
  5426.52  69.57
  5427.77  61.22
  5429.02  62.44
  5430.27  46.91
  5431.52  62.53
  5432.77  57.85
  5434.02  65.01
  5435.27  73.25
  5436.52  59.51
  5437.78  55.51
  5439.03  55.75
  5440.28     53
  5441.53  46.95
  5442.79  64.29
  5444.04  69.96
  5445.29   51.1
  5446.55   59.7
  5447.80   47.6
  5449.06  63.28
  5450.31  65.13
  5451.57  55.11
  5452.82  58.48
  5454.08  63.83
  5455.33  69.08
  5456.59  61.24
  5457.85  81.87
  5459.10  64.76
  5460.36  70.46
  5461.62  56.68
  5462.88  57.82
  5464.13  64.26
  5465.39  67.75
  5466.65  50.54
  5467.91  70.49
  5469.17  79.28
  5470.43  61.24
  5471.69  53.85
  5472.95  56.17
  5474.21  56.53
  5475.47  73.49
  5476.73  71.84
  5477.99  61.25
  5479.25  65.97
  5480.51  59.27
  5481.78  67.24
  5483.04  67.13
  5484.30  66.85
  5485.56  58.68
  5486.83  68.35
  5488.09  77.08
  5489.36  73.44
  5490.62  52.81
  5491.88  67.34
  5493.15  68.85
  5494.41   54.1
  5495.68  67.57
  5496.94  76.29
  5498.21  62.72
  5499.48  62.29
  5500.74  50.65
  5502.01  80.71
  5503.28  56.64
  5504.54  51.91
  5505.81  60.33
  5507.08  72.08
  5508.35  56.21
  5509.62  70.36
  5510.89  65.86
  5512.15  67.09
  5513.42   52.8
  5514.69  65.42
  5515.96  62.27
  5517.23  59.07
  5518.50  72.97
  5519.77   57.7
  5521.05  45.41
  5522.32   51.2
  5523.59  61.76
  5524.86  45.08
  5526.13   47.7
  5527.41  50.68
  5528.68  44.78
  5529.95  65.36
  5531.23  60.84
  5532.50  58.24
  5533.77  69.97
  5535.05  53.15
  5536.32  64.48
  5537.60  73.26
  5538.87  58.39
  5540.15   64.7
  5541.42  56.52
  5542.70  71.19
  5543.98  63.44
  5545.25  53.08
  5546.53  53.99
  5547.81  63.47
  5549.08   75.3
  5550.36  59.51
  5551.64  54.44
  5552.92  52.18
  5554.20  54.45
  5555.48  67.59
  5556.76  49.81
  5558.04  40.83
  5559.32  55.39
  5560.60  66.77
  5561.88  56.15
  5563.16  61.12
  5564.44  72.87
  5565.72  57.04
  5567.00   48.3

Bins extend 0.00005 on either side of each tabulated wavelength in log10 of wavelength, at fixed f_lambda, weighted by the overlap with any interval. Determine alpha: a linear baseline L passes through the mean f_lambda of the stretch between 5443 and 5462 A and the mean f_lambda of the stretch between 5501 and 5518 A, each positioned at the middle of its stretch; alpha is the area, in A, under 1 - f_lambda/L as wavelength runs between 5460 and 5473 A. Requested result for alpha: 0.0 A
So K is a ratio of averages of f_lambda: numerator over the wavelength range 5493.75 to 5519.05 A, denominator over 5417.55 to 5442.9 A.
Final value 1.1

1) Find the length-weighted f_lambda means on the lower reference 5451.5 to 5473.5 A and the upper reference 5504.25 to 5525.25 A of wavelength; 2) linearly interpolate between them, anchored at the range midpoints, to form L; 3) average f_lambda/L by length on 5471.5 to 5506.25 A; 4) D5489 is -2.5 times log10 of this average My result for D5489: -0.04 mag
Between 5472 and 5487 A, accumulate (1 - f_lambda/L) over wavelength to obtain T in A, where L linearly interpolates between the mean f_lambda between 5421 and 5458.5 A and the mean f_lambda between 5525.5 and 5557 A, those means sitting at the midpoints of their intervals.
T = -1.0 A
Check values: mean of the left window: 60.1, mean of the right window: 59.6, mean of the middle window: 64.1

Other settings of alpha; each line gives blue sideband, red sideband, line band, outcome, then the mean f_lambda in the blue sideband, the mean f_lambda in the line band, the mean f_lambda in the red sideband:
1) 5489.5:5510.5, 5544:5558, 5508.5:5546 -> 0.5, 63.4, 59.7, 57.9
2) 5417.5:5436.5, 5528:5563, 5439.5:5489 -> -2.7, 59.9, 63.1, 59.5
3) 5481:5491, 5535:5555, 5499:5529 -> 2.4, 66.7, 58.9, 61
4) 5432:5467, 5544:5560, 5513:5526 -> 0.3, 61.2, 57.1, 57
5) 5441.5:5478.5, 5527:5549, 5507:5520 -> -0.5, 62.7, 63.7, 60.8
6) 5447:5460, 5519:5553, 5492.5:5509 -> -0.7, 63.2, 63.1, 58.5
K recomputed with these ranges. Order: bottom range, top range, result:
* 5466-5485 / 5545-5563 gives 0.90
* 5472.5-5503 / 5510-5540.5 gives 0.91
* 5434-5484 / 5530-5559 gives 0.96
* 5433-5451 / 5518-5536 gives 0.95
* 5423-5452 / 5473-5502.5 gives 1.10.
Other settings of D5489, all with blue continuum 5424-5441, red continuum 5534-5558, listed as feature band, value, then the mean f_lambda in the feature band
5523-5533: 0.11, 54.2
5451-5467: -0.06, 63.5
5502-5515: -0.05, 62.7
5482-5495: -0.09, 65.6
